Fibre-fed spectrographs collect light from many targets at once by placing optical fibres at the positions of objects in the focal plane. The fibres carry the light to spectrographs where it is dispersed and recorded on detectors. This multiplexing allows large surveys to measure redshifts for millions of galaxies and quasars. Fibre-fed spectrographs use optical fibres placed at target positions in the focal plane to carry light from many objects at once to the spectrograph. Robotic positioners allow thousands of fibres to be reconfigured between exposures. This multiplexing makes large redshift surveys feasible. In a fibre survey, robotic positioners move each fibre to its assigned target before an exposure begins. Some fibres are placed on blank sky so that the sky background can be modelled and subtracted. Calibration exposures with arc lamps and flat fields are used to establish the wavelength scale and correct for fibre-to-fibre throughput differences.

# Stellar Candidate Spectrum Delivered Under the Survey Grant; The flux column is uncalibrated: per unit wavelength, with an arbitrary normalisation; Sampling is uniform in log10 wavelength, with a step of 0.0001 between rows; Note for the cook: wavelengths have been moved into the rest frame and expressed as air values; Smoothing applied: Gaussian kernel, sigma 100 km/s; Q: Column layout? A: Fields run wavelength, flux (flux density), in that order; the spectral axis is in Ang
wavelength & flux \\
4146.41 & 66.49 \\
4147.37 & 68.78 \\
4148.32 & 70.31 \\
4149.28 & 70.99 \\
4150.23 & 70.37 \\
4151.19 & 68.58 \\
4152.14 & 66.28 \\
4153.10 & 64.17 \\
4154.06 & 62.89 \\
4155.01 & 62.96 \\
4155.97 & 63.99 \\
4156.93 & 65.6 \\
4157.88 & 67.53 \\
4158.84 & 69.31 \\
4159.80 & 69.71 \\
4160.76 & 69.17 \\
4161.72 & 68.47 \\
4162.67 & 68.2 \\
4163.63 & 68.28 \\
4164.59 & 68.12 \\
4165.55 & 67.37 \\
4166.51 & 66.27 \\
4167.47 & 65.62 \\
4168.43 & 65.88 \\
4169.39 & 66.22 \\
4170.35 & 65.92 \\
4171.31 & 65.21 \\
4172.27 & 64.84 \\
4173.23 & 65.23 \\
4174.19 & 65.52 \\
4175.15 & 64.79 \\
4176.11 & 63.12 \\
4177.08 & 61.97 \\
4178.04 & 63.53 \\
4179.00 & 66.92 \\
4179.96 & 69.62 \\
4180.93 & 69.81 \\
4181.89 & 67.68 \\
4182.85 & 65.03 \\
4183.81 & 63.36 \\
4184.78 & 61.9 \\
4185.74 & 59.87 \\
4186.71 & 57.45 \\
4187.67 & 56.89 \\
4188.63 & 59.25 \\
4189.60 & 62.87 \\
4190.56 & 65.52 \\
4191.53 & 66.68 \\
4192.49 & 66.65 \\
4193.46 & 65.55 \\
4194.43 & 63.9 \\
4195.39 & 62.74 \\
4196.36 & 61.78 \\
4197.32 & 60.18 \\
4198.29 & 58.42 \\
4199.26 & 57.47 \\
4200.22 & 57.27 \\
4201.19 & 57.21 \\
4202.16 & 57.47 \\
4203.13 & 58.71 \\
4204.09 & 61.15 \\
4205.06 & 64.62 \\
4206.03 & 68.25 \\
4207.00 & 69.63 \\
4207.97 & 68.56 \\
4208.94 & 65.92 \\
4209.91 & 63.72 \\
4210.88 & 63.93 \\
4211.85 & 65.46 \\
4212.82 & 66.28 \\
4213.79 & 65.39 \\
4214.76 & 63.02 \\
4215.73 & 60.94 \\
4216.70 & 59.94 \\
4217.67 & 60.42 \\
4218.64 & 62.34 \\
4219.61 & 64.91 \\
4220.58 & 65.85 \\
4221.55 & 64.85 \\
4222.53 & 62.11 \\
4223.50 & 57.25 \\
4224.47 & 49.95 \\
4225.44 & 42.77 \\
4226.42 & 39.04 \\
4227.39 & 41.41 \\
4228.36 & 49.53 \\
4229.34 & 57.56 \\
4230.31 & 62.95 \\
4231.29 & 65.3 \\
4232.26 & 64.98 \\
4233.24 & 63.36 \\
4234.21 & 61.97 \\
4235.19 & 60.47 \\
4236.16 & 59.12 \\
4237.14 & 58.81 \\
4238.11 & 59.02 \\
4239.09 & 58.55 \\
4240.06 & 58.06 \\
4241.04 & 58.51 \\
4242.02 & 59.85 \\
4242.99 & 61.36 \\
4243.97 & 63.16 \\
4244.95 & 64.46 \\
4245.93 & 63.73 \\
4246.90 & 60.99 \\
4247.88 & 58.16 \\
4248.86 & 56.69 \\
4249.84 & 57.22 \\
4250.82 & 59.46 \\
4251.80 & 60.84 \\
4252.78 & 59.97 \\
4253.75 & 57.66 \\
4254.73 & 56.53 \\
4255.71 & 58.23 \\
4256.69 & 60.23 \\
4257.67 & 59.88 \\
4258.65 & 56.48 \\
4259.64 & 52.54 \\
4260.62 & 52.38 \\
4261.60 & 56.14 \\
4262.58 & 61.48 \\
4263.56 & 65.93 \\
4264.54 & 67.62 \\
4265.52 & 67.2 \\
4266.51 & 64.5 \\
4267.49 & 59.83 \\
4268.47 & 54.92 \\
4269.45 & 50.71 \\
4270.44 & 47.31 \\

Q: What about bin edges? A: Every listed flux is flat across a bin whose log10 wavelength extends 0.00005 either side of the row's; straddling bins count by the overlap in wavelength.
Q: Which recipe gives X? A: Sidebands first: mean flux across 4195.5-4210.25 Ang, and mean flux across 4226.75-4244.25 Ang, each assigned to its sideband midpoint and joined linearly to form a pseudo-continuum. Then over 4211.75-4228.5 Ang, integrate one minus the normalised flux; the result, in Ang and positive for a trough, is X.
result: 0.7 Ang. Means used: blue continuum 62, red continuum 58.9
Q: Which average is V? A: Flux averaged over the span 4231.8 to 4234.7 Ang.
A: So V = 63.4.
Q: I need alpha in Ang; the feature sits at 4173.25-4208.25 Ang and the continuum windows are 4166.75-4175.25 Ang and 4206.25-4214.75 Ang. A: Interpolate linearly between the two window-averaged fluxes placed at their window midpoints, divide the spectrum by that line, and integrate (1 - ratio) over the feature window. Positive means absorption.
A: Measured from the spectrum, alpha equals 1.4 Ang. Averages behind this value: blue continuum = 65.5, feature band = 63.1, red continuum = 66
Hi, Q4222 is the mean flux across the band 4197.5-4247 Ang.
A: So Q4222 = 60.3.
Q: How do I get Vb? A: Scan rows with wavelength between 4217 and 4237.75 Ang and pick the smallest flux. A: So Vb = 39.04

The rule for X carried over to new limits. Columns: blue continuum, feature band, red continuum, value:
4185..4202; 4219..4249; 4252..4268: 0.9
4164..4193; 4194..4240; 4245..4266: 1.4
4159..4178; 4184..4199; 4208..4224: 0.7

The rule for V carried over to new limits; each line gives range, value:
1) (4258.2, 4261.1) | 53.6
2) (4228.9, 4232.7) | 62.8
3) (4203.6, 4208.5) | 66.4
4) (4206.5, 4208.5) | 68.9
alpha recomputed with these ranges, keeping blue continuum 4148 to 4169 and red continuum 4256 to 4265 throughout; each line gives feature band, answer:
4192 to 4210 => 0.4 Ang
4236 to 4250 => 0.1 Ang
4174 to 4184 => 0.0 Ang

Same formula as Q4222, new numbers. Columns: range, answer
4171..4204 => 62.7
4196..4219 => 62.4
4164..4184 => 65.9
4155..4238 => 62.7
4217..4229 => 55.1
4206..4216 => 65.5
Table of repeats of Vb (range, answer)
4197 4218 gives 57.21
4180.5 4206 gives 56.89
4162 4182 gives 61.97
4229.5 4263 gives 52.38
